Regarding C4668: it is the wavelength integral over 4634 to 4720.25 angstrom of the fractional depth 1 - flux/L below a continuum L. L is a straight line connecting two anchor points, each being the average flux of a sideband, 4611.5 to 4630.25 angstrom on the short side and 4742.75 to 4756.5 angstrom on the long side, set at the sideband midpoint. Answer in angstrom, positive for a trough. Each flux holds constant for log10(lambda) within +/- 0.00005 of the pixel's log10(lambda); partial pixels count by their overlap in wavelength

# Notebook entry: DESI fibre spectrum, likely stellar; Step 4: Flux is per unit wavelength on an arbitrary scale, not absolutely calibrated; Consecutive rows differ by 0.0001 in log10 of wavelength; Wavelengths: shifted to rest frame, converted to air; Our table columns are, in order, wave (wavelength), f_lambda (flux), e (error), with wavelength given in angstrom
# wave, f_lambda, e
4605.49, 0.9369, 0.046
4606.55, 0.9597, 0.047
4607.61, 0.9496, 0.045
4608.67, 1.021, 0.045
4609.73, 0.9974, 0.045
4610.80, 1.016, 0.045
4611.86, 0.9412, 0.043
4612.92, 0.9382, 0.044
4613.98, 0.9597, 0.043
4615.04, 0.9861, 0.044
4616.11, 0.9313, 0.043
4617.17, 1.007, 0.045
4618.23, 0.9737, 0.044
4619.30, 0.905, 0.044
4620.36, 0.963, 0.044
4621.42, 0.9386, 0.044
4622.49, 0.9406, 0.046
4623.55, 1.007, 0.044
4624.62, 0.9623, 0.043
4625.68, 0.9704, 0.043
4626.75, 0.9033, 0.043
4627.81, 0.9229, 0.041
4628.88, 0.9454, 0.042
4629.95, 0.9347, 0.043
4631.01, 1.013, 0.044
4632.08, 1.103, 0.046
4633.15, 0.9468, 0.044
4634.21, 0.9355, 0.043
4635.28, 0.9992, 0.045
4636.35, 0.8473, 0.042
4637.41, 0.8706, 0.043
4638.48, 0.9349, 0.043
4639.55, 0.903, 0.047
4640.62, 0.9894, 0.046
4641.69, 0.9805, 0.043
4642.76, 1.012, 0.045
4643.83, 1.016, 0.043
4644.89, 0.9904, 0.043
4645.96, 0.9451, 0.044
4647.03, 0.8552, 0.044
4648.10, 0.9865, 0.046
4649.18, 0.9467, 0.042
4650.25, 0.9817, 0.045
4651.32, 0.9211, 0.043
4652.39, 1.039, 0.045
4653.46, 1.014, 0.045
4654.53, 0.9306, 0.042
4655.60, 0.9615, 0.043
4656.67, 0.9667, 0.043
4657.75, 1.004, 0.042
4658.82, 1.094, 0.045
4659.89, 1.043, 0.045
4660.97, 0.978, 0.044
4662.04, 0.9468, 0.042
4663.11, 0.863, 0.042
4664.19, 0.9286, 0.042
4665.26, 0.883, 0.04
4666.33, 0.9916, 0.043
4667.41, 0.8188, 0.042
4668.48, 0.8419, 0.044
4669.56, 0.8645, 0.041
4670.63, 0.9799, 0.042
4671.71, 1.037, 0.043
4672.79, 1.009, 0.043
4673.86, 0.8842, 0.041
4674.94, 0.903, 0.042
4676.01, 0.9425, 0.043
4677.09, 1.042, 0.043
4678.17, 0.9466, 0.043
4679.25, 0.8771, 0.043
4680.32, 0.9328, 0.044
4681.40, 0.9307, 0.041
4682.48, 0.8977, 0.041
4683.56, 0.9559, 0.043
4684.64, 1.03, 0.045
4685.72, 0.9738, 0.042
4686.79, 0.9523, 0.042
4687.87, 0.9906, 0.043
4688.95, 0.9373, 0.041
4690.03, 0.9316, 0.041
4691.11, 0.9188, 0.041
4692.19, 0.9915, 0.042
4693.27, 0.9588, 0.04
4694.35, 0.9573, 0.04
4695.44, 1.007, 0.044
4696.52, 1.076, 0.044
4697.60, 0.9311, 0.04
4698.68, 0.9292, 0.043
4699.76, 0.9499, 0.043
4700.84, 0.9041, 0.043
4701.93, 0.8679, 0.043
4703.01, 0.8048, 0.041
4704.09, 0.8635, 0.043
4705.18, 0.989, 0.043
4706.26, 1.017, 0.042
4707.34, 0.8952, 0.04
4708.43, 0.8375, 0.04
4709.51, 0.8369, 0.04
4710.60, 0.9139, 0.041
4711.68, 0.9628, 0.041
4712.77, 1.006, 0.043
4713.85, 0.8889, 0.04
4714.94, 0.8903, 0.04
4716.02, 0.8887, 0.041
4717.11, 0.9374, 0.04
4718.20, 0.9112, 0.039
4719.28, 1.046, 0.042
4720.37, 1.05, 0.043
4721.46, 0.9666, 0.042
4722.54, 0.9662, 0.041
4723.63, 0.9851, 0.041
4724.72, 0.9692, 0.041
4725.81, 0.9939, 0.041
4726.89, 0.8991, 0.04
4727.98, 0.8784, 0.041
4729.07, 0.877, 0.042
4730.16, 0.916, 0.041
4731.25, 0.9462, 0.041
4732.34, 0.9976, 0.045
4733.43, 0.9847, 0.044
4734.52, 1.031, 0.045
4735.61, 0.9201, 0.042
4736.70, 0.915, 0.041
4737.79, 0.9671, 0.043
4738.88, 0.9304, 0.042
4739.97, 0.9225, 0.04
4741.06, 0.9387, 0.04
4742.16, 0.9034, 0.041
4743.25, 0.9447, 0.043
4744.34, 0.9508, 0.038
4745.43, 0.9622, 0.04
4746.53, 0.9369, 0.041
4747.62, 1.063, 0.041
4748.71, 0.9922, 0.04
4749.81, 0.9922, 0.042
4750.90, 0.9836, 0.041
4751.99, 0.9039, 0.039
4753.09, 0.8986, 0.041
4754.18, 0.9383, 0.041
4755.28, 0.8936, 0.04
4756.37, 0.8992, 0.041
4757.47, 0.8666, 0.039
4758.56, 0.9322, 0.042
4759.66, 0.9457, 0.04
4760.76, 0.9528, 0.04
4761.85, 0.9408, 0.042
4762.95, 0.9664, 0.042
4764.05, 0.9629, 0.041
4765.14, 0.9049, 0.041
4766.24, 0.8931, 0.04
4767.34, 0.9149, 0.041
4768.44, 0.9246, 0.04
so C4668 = 0.6 angstrom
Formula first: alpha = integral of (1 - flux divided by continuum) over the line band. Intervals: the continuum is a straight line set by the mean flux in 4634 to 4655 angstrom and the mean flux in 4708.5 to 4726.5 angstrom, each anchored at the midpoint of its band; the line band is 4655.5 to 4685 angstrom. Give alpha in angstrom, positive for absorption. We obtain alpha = 0.2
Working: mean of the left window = 0.955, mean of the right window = 0.948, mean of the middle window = 0.947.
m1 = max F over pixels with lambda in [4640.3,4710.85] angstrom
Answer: 1.094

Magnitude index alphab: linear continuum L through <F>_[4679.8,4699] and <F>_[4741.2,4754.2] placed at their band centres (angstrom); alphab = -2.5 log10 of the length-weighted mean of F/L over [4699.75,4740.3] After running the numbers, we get 0.03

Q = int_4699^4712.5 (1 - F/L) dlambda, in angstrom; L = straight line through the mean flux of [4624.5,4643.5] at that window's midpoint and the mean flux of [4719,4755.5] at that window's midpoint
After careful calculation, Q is 0.69 angstrom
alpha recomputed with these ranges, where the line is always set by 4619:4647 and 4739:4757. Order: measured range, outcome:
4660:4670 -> 0.47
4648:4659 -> -0.33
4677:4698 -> -0.22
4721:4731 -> 0.08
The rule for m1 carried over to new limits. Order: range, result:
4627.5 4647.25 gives 1.103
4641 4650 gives 1.016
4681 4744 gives 1.076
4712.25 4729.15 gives 1.05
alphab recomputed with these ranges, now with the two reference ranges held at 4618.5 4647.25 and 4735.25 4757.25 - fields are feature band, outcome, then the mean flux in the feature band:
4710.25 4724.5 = -0.01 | 0.956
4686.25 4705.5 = 0.01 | 0.942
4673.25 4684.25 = 0.02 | 0.933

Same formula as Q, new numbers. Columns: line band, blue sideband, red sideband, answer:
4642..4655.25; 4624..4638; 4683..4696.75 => -0.18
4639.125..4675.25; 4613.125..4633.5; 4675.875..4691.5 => 0.00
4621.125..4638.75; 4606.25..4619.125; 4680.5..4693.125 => 0.29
